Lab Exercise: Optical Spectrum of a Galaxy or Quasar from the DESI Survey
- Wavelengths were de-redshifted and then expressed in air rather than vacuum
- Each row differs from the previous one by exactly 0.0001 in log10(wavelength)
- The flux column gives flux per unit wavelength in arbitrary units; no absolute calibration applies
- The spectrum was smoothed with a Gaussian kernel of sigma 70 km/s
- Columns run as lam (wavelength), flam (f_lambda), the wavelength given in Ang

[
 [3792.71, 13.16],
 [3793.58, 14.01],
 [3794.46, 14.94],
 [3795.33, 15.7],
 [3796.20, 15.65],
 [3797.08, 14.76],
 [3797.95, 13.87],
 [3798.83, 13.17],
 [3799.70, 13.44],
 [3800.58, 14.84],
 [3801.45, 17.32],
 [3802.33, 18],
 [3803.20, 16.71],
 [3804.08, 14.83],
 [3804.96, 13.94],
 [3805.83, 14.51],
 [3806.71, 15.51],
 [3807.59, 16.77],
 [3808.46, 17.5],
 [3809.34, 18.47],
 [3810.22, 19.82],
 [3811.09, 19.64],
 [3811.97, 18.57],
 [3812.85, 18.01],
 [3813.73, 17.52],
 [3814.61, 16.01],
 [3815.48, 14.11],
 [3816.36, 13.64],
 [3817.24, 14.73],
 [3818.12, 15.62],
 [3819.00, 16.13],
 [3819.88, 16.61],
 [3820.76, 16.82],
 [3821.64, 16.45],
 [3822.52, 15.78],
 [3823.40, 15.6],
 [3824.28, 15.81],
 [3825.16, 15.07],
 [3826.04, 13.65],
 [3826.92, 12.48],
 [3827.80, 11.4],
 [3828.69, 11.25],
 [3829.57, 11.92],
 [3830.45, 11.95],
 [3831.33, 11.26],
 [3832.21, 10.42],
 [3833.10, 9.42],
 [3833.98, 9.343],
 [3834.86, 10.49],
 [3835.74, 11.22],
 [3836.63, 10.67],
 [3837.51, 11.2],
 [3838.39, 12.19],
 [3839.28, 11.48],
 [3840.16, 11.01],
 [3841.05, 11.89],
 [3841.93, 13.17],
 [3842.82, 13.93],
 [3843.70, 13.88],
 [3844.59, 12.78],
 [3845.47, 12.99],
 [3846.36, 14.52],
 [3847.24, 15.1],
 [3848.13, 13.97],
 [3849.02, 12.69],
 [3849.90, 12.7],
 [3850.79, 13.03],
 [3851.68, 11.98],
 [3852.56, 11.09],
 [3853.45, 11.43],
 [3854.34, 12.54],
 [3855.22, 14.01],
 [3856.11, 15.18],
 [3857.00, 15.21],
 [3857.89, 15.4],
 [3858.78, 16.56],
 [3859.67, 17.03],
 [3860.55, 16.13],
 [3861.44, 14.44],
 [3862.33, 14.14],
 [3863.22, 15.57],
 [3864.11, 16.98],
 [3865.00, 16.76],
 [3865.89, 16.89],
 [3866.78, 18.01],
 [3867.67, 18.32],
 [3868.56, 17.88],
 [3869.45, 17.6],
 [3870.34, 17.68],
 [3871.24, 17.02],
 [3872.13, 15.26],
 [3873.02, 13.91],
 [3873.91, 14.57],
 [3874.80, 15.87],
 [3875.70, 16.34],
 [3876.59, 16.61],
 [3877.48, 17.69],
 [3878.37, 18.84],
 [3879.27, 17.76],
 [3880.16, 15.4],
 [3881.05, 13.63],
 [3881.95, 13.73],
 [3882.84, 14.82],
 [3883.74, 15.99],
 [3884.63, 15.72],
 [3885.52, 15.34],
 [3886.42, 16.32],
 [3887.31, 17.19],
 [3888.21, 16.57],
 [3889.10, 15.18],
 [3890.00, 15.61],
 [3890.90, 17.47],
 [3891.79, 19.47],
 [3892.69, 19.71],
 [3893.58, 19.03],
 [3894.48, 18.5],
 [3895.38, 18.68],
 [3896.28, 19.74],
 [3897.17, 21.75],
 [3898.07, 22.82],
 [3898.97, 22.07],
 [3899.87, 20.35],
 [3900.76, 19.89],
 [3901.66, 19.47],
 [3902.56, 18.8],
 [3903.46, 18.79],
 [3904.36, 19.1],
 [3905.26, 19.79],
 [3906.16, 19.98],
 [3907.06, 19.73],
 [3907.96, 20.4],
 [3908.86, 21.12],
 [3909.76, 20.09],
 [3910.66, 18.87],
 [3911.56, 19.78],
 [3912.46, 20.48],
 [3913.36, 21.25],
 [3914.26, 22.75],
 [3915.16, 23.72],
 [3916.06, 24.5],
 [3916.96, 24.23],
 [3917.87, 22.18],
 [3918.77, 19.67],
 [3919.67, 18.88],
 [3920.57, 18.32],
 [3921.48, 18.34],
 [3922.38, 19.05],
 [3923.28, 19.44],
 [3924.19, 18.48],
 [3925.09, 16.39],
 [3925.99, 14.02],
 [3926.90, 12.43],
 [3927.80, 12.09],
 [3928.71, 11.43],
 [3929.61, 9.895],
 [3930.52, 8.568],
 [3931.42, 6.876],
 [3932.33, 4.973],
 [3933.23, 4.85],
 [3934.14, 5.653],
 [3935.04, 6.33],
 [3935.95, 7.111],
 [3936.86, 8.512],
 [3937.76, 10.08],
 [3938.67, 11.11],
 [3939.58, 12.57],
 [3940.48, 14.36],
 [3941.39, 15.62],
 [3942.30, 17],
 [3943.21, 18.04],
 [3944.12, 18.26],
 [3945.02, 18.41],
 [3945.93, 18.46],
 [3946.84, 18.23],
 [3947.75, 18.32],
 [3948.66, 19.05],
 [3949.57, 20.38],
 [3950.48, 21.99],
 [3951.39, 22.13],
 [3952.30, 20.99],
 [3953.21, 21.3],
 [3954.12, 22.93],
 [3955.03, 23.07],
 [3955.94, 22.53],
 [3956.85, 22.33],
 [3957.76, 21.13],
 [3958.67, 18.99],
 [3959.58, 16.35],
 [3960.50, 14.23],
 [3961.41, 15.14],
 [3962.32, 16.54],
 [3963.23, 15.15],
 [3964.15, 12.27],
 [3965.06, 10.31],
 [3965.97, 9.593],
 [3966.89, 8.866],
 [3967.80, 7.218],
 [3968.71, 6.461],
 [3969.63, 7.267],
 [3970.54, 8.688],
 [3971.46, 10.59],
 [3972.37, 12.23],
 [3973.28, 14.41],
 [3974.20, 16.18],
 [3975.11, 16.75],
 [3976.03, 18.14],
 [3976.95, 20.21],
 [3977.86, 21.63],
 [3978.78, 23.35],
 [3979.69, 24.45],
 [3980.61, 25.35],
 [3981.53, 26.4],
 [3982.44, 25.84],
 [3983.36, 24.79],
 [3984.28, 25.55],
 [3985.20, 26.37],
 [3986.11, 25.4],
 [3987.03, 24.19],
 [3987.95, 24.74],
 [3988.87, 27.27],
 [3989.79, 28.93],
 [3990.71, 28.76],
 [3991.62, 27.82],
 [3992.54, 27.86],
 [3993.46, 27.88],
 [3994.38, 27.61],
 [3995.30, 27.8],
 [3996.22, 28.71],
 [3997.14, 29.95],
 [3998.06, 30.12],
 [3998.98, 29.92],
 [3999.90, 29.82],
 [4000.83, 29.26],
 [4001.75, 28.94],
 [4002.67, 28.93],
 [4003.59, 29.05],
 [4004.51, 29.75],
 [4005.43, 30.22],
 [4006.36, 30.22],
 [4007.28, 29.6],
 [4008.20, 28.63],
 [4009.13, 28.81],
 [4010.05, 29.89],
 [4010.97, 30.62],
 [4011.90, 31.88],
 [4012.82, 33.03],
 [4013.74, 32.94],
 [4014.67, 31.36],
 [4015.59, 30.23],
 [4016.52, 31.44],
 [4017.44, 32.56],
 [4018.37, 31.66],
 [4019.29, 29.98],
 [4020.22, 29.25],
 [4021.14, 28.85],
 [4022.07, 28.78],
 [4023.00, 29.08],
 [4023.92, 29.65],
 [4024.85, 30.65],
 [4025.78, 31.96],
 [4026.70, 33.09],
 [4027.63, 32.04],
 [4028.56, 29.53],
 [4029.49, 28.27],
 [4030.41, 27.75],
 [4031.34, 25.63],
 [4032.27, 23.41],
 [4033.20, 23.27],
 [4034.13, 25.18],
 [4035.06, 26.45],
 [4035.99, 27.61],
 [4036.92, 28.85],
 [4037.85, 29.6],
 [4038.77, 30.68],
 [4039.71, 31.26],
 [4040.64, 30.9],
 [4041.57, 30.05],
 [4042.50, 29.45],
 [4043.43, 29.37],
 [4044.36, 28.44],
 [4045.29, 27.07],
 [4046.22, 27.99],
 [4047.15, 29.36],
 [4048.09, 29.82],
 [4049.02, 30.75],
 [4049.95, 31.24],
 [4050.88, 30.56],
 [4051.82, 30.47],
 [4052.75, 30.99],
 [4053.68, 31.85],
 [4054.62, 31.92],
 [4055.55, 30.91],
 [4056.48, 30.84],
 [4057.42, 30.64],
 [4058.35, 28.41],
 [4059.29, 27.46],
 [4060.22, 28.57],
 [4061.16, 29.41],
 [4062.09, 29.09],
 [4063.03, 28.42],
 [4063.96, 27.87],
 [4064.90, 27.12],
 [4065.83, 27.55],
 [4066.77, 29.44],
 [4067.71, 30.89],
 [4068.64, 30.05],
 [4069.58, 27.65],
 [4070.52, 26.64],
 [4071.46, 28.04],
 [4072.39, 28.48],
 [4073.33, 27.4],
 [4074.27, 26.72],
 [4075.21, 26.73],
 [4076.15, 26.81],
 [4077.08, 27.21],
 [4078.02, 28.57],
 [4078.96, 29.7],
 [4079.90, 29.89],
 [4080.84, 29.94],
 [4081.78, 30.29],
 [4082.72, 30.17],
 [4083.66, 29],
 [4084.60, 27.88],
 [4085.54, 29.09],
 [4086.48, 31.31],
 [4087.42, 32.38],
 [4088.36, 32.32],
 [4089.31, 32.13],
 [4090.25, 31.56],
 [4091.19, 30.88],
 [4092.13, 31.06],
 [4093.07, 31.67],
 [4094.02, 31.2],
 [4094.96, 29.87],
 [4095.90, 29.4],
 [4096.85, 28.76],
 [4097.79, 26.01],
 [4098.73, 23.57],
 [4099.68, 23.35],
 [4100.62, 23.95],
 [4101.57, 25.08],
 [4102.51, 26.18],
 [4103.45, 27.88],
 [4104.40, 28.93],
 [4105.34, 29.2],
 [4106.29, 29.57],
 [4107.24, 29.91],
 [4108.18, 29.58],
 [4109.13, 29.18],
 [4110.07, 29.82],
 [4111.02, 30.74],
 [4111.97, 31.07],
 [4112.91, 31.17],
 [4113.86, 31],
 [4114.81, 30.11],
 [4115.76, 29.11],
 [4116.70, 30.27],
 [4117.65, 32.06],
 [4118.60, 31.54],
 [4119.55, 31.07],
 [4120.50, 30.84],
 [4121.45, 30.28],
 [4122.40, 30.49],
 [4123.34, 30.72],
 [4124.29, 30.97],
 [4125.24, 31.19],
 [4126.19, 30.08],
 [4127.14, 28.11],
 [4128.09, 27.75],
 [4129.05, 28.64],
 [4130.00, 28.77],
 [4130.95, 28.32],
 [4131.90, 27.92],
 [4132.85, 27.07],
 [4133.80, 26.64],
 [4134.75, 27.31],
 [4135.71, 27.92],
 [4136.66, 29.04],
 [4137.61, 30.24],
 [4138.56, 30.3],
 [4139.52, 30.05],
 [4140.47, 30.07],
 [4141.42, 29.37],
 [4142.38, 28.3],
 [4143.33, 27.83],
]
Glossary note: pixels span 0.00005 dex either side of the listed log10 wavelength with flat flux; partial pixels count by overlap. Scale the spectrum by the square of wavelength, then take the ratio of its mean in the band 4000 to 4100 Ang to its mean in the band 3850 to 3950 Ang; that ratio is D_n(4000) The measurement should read 1.9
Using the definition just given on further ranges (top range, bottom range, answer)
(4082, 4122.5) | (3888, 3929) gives 1.70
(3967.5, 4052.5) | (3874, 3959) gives 1.63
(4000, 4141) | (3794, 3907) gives 2.10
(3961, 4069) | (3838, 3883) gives 1.92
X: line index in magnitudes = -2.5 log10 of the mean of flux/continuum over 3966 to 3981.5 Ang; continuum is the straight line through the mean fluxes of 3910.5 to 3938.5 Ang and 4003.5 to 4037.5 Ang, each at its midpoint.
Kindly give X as 0.43 mag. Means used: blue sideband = 15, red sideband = 29.5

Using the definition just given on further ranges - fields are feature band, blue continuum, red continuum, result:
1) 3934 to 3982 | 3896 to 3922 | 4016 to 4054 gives 0.43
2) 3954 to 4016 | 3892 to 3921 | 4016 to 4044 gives 0.14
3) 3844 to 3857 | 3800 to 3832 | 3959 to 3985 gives 0.18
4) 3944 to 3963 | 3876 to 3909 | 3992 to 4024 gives 0.24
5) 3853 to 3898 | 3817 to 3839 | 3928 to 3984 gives -0.18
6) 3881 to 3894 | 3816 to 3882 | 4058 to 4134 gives 0.01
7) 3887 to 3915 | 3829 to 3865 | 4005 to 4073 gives -0.11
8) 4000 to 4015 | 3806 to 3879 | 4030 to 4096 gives -0.18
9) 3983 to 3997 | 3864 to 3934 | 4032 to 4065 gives -0.11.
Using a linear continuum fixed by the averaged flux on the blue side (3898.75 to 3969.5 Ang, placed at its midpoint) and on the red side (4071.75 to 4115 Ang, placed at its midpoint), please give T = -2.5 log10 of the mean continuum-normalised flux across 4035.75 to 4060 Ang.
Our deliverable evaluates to -0.17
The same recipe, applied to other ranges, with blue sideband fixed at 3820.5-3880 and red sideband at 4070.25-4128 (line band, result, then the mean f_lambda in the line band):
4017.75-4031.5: -0.20 mag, 29.9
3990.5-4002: -0.24 mag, 28.8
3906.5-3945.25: 0.19 mag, 15.7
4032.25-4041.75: -0.10 mag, 28.1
